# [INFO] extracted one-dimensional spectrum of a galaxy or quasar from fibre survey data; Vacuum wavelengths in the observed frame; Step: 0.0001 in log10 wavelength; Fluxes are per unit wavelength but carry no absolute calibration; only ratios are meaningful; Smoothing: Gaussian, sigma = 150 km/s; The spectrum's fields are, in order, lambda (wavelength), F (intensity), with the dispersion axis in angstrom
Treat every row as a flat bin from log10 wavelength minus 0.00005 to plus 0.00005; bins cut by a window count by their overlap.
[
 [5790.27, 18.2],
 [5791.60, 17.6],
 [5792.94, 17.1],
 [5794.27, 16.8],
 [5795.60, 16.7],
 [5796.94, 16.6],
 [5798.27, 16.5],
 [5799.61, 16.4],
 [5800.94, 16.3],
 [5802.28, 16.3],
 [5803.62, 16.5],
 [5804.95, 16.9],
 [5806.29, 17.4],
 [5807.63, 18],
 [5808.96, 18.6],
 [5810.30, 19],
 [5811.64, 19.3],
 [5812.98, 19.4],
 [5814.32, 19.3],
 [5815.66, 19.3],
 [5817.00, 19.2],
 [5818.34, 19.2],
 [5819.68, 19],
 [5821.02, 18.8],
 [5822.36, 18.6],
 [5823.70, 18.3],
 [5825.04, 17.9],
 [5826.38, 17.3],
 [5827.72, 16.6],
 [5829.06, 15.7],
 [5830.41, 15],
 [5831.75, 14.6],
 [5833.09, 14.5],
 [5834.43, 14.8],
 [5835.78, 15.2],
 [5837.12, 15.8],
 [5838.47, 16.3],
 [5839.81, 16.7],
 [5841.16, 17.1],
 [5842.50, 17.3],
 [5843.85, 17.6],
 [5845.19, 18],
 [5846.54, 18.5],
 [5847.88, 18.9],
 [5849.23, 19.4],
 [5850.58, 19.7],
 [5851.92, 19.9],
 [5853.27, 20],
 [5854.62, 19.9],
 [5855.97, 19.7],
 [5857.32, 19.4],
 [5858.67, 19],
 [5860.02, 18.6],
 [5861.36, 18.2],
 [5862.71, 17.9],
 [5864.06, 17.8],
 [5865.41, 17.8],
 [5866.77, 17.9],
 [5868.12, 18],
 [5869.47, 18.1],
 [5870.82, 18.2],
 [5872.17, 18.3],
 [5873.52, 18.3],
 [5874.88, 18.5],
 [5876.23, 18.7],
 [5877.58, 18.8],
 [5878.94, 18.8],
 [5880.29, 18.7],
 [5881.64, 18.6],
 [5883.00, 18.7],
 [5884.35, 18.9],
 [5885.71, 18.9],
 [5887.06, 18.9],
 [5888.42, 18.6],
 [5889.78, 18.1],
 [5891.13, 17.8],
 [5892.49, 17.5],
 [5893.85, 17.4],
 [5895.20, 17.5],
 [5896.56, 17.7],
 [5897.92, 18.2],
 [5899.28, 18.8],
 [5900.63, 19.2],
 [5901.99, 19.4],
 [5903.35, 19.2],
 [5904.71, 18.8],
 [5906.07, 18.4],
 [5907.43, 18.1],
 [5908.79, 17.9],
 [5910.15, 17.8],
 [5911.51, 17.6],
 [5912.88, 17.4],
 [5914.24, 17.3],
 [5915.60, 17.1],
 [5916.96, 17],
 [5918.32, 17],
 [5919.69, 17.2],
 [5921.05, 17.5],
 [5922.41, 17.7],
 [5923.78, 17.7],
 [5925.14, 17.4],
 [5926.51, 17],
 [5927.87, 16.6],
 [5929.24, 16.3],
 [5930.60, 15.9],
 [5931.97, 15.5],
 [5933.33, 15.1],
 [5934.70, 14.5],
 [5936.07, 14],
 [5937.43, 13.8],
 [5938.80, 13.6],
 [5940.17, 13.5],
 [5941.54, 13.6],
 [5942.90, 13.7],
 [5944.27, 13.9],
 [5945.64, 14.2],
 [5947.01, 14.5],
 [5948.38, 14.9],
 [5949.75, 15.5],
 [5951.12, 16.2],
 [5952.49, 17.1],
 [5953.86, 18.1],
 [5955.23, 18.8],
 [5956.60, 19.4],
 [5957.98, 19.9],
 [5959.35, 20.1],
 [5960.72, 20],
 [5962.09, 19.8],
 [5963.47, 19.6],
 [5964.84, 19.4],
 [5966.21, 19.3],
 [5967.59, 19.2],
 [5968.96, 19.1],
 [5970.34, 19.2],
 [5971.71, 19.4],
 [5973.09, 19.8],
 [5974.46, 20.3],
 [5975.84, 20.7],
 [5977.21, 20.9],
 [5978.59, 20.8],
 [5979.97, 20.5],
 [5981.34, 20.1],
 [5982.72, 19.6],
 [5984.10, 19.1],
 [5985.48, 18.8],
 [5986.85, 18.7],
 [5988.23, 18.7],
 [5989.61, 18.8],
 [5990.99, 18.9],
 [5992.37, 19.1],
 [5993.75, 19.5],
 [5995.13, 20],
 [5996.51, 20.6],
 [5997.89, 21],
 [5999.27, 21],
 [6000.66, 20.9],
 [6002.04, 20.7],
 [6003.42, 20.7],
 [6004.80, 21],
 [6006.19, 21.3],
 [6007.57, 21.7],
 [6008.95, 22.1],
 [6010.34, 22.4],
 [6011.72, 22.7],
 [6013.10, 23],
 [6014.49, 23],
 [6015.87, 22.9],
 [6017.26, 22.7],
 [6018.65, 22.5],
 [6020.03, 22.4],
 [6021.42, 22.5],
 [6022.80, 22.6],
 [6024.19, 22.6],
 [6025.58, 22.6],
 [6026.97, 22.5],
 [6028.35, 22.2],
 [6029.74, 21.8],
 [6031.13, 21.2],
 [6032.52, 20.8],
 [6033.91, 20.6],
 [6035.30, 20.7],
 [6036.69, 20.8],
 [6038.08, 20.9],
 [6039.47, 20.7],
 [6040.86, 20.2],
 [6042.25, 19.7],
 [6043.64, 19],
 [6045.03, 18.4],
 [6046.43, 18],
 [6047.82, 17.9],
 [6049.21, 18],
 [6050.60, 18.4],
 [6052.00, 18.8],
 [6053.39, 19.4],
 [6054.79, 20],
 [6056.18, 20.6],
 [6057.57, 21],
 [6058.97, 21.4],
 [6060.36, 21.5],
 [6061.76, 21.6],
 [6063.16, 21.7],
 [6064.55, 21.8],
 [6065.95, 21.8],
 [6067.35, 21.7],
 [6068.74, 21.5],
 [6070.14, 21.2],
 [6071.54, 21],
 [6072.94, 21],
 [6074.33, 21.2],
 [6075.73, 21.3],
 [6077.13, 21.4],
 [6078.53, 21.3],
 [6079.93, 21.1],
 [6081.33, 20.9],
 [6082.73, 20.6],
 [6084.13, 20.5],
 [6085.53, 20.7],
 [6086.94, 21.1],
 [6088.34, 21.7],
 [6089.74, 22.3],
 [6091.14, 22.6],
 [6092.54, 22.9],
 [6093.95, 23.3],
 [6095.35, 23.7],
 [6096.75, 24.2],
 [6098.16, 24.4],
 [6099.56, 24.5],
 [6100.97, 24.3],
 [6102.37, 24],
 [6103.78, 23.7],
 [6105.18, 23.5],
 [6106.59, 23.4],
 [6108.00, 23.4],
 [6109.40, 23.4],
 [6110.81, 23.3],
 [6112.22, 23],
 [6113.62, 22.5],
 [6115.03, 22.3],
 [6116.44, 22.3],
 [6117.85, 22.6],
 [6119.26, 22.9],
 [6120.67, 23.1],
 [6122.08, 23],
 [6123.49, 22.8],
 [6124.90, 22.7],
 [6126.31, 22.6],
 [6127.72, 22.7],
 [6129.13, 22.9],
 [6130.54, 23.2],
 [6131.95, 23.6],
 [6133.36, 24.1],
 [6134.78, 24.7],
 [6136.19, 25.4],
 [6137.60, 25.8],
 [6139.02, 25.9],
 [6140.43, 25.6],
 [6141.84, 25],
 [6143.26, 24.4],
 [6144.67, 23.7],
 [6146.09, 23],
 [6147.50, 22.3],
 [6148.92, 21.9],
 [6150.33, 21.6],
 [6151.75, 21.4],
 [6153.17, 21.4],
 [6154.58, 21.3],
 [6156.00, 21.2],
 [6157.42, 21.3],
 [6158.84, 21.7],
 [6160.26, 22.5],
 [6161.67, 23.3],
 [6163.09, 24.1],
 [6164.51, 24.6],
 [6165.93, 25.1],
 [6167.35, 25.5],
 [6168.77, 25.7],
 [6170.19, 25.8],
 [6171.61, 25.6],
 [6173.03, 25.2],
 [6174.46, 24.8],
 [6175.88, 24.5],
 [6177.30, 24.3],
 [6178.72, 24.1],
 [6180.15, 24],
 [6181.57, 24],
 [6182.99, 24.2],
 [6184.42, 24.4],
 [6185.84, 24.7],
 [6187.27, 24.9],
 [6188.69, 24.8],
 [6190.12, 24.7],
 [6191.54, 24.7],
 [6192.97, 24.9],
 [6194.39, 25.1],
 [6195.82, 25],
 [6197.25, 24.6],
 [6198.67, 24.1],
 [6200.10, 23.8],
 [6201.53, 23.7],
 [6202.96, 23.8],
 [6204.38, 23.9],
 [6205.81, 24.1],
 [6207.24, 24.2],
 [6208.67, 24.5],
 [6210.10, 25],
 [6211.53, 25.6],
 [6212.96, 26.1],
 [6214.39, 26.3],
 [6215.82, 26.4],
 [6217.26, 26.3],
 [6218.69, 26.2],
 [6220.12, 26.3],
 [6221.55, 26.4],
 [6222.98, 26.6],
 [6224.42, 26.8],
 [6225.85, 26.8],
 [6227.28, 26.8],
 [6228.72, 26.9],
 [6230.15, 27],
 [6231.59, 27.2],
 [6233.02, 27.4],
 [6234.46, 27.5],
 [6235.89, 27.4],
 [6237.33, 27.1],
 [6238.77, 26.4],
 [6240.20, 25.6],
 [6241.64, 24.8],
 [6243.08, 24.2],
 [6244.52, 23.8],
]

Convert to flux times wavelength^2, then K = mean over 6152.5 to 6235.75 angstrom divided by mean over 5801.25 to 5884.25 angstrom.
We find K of 1.55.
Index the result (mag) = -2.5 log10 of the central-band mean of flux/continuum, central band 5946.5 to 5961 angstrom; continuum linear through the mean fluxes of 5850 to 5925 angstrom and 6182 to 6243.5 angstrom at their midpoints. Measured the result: 0.12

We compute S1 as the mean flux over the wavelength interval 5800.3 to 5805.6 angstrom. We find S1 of 16.5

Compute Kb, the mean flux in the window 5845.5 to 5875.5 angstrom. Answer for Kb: 18.7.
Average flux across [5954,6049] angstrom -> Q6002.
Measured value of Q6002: 20.5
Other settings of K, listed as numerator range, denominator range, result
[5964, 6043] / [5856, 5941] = 1.22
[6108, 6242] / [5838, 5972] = 1.51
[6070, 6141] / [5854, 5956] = 1.41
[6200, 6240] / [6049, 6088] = 1.31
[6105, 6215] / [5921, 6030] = 1.33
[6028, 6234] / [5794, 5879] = 1.43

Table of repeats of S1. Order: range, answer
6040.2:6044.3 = 19.6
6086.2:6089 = 21.3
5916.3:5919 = 17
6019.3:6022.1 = 22.5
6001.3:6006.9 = 20.9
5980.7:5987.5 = 19.3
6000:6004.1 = 20.8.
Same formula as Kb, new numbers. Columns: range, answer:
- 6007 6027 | 22.6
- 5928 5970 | 16.6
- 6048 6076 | 20.7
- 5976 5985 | 20.2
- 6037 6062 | 19.7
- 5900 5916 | 18.2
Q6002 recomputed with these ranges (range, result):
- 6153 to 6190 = 24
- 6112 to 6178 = 23.5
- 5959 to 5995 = 19.6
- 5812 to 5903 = 18.1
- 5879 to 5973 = 17.4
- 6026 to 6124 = 21.6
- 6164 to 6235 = 25.3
